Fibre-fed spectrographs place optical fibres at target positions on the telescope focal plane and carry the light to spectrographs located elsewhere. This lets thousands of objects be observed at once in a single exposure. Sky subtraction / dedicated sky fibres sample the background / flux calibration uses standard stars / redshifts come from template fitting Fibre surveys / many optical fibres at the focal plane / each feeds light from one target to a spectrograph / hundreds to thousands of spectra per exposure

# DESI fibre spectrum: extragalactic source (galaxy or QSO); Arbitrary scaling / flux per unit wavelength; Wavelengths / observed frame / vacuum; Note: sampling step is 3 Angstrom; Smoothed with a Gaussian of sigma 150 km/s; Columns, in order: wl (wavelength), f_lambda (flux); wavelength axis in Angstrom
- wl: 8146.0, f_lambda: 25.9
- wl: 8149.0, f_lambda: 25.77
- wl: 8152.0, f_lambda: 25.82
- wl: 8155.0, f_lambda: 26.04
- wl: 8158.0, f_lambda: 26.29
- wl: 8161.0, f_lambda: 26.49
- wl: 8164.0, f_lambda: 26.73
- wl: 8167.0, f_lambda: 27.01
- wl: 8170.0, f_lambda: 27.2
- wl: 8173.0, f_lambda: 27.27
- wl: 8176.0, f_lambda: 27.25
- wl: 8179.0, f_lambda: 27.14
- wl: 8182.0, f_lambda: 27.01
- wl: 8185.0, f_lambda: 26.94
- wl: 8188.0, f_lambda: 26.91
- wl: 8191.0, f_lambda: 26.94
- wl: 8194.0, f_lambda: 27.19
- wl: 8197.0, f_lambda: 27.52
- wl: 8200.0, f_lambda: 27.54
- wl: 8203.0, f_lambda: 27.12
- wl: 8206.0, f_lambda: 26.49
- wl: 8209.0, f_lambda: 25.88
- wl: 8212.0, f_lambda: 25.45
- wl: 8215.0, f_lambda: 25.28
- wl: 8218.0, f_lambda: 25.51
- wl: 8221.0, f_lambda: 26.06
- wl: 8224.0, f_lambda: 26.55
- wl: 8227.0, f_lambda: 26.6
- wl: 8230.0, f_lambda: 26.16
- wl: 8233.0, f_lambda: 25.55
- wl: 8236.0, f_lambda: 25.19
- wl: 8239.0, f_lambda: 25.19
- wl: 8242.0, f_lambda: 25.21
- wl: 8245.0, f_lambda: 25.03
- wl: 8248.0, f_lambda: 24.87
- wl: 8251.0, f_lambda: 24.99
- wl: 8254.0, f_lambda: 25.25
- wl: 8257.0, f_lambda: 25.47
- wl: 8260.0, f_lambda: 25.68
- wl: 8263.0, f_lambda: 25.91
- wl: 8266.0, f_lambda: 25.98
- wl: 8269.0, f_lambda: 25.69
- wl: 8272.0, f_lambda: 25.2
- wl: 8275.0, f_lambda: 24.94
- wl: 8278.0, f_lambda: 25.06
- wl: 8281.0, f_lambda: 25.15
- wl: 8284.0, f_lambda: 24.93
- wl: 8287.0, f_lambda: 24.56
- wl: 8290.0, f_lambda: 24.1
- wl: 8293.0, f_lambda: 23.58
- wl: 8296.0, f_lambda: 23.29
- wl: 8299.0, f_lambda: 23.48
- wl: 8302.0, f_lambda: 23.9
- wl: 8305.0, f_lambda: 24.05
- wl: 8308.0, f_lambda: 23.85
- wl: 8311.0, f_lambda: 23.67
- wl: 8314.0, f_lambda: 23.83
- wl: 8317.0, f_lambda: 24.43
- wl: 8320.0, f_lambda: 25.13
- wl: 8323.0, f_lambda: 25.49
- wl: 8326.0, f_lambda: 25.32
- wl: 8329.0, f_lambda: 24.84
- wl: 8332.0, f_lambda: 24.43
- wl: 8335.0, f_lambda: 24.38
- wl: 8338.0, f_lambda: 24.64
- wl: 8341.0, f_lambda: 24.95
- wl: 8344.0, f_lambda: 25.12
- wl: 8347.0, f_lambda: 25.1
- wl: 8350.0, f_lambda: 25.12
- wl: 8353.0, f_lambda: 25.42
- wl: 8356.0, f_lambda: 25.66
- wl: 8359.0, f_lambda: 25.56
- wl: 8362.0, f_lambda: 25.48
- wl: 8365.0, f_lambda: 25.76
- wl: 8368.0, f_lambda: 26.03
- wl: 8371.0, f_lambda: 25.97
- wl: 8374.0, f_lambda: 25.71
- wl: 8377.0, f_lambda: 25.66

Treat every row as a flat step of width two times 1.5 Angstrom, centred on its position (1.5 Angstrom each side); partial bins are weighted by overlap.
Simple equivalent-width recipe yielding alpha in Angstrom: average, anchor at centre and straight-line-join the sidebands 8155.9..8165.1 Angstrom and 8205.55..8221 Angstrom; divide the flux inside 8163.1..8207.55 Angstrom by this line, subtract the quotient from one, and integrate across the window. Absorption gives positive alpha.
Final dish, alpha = -1.67 Angstrom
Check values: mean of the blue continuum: 26.5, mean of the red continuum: 25.7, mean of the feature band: 27.1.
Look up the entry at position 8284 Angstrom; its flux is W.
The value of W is 24.93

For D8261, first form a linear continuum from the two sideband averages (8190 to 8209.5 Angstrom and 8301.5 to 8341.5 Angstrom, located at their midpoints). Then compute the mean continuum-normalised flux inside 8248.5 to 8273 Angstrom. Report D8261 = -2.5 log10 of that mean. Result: 0.01 mag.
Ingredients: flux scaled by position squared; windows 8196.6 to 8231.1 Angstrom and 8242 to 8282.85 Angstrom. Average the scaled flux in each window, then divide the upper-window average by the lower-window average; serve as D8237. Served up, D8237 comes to 1.0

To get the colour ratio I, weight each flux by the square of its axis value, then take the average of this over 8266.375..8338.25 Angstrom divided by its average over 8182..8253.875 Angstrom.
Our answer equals 0.96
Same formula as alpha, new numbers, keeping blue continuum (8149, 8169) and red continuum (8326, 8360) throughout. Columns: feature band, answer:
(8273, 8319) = 2.10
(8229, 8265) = 0.50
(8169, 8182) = -0.47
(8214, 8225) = 0.04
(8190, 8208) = -0.71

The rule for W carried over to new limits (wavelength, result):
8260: 25.68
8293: 23.58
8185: 26.94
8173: 27.27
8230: 26.16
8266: 25.98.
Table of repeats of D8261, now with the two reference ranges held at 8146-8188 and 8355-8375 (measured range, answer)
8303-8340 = 0.06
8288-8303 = 0.10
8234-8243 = 0.05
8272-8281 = 0.05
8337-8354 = 0.03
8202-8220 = 0.02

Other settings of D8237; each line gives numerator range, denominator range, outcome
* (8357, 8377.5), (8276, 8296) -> 1.07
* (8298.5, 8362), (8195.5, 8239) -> 0.97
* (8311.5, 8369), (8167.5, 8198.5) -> 0.96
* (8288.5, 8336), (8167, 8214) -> 0.93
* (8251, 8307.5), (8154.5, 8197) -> 0.94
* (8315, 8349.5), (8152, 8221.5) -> 0.97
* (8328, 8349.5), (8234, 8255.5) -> 1.01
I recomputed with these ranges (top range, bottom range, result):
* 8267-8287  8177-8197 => 0.95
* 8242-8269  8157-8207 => 0.96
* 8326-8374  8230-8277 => 1.02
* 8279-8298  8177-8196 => 0.92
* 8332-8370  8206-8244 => 1.01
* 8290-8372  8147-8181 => 0.97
